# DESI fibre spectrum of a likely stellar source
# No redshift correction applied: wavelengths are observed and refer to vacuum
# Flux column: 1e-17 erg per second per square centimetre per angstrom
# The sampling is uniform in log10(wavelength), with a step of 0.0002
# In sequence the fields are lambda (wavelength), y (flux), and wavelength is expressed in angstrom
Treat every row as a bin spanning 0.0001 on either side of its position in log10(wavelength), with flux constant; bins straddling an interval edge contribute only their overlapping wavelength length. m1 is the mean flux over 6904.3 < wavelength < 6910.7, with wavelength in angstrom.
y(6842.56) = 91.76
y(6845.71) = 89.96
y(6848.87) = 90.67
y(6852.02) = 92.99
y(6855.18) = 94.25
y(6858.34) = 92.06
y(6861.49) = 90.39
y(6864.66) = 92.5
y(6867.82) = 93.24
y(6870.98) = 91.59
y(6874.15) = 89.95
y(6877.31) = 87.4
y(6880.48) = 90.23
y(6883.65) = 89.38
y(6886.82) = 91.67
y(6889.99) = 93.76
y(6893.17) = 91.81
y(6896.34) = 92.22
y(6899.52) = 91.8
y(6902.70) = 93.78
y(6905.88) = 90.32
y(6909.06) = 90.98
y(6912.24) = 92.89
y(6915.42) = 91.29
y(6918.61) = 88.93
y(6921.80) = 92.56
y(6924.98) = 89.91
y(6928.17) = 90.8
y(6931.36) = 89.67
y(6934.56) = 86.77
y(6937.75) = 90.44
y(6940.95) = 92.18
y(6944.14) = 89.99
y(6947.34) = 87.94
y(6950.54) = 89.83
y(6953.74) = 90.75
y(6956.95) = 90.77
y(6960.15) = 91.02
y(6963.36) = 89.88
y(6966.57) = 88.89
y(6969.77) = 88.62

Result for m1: 90.7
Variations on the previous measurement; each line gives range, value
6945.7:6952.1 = 88.9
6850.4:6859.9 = 93.1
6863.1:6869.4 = 92.9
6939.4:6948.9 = 90.1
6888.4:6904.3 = 92.6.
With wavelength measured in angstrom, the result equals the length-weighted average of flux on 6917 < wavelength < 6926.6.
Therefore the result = 90.5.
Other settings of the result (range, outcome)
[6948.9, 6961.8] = 90.5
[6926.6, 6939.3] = 89.4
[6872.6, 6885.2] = 89.3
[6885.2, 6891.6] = 92.6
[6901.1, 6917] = 91.9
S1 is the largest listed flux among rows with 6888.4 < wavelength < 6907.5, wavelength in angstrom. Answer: 93.78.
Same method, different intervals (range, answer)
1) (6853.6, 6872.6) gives 94.25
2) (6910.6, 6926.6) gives 92.89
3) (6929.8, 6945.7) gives 92.18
